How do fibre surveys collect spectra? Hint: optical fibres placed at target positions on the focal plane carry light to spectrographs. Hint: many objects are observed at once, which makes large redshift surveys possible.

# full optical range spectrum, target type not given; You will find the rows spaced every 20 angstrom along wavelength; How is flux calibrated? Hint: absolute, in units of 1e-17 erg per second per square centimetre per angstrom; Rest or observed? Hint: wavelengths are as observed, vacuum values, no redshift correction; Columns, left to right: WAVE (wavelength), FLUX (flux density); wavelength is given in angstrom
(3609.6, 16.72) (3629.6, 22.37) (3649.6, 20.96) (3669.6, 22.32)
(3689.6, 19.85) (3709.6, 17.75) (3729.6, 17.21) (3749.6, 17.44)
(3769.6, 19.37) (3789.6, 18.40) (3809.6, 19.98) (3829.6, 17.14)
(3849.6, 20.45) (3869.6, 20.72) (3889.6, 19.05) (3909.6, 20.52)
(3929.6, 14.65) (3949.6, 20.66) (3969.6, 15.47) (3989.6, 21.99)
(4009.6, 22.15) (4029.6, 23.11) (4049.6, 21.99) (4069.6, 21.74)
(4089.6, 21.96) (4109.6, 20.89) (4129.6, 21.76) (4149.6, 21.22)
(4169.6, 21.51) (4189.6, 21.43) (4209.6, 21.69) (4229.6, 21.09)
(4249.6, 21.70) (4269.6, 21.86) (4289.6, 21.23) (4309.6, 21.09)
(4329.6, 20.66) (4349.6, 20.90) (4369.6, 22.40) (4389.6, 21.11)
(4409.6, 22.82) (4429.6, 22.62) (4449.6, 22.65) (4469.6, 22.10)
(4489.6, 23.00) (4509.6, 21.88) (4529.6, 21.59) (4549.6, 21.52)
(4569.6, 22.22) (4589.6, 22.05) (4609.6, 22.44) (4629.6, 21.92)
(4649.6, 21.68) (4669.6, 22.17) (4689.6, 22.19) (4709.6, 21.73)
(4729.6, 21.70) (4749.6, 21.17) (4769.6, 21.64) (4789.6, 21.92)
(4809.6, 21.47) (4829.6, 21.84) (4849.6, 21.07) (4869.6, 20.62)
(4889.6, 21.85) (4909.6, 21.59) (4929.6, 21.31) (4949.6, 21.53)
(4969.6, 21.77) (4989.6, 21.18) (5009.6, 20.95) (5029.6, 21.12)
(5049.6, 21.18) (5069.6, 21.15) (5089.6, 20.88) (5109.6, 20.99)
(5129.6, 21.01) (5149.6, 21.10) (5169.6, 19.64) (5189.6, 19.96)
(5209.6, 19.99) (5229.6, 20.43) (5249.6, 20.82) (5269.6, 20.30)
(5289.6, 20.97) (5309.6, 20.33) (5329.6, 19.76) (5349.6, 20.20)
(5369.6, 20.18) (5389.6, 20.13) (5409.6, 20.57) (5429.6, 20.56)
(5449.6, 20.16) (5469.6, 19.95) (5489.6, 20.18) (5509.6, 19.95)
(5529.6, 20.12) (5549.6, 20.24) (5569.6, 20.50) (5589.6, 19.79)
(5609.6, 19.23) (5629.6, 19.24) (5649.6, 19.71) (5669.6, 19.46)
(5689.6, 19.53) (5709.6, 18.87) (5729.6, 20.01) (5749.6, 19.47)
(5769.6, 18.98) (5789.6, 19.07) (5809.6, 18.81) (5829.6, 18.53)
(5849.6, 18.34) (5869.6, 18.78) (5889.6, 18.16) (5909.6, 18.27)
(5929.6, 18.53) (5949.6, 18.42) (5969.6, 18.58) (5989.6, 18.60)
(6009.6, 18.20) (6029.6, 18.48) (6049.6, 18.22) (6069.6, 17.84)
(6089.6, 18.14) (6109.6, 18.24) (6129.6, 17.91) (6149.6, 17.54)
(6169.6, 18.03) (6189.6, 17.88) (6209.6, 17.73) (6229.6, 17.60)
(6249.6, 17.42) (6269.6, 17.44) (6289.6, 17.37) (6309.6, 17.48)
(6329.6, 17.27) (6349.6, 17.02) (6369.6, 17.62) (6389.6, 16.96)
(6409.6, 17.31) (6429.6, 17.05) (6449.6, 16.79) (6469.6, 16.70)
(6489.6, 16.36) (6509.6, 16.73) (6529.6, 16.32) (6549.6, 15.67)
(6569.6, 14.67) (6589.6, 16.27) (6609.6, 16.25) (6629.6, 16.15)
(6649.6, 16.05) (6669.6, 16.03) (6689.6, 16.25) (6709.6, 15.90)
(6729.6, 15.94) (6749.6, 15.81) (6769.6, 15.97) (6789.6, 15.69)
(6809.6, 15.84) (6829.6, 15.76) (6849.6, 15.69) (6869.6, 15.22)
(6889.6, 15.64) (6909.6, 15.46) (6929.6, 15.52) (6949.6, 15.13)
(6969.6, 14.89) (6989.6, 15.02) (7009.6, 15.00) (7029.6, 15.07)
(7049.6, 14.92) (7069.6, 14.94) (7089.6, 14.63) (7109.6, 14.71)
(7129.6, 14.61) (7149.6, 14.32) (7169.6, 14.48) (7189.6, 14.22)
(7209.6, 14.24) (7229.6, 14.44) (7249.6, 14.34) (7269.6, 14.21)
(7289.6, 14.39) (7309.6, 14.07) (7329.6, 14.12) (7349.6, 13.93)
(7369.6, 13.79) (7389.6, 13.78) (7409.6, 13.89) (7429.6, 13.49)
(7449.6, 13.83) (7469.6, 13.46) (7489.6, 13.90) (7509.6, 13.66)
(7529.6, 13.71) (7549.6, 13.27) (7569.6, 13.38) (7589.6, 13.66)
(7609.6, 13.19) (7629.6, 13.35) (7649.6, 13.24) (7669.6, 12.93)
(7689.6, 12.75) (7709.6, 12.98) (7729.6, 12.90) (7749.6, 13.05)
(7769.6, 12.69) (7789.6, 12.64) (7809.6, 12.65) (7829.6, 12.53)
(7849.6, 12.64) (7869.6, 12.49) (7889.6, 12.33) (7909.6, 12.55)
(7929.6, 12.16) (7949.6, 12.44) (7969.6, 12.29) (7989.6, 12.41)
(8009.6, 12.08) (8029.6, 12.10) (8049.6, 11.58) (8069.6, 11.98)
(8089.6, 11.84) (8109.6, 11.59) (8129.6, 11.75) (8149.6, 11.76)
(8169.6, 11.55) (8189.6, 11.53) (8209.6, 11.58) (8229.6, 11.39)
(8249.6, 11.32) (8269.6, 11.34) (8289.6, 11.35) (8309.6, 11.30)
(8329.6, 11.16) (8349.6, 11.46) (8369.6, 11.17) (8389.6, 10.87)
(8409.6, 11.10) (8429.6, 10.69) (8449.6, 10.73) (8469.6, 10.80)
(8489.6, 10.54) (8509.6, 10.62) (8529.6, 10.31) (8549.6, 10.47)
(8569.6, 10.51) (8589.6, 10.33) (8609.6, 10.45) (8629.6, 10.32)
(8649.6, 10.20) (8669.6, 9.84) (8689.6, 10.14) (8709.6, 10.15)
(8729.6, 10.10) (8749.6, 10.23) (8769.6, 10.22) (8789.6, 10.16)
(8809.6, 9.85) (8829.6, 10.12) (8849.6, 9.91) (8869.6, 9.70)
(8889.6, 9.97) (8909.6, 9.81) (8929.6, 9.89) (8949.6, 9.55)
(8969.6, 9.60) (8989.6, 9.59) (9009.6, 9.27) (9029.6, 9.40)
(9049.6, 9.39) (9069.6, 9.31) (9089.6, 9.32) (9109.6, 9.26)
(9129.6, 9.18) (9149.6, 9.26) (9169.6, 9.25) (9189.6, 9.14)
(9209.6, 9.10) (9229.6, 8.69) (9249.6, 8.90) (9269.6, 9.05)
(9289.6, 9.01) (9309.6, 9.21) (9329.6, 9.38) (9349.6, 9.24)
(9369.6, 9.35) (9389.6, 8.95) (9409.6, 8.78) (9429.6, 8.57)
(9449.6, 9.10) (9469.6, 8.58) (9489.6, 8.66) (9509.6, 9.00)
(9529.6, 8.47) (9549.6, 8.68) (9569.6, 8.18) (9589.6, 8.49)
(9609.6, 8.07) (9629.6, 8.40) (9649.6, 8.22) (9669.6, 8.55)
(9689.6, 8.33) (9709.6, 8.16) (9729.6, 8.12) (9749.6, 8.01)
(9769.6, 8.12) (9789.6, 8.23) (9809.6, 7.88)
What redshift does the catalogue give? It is 0.00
